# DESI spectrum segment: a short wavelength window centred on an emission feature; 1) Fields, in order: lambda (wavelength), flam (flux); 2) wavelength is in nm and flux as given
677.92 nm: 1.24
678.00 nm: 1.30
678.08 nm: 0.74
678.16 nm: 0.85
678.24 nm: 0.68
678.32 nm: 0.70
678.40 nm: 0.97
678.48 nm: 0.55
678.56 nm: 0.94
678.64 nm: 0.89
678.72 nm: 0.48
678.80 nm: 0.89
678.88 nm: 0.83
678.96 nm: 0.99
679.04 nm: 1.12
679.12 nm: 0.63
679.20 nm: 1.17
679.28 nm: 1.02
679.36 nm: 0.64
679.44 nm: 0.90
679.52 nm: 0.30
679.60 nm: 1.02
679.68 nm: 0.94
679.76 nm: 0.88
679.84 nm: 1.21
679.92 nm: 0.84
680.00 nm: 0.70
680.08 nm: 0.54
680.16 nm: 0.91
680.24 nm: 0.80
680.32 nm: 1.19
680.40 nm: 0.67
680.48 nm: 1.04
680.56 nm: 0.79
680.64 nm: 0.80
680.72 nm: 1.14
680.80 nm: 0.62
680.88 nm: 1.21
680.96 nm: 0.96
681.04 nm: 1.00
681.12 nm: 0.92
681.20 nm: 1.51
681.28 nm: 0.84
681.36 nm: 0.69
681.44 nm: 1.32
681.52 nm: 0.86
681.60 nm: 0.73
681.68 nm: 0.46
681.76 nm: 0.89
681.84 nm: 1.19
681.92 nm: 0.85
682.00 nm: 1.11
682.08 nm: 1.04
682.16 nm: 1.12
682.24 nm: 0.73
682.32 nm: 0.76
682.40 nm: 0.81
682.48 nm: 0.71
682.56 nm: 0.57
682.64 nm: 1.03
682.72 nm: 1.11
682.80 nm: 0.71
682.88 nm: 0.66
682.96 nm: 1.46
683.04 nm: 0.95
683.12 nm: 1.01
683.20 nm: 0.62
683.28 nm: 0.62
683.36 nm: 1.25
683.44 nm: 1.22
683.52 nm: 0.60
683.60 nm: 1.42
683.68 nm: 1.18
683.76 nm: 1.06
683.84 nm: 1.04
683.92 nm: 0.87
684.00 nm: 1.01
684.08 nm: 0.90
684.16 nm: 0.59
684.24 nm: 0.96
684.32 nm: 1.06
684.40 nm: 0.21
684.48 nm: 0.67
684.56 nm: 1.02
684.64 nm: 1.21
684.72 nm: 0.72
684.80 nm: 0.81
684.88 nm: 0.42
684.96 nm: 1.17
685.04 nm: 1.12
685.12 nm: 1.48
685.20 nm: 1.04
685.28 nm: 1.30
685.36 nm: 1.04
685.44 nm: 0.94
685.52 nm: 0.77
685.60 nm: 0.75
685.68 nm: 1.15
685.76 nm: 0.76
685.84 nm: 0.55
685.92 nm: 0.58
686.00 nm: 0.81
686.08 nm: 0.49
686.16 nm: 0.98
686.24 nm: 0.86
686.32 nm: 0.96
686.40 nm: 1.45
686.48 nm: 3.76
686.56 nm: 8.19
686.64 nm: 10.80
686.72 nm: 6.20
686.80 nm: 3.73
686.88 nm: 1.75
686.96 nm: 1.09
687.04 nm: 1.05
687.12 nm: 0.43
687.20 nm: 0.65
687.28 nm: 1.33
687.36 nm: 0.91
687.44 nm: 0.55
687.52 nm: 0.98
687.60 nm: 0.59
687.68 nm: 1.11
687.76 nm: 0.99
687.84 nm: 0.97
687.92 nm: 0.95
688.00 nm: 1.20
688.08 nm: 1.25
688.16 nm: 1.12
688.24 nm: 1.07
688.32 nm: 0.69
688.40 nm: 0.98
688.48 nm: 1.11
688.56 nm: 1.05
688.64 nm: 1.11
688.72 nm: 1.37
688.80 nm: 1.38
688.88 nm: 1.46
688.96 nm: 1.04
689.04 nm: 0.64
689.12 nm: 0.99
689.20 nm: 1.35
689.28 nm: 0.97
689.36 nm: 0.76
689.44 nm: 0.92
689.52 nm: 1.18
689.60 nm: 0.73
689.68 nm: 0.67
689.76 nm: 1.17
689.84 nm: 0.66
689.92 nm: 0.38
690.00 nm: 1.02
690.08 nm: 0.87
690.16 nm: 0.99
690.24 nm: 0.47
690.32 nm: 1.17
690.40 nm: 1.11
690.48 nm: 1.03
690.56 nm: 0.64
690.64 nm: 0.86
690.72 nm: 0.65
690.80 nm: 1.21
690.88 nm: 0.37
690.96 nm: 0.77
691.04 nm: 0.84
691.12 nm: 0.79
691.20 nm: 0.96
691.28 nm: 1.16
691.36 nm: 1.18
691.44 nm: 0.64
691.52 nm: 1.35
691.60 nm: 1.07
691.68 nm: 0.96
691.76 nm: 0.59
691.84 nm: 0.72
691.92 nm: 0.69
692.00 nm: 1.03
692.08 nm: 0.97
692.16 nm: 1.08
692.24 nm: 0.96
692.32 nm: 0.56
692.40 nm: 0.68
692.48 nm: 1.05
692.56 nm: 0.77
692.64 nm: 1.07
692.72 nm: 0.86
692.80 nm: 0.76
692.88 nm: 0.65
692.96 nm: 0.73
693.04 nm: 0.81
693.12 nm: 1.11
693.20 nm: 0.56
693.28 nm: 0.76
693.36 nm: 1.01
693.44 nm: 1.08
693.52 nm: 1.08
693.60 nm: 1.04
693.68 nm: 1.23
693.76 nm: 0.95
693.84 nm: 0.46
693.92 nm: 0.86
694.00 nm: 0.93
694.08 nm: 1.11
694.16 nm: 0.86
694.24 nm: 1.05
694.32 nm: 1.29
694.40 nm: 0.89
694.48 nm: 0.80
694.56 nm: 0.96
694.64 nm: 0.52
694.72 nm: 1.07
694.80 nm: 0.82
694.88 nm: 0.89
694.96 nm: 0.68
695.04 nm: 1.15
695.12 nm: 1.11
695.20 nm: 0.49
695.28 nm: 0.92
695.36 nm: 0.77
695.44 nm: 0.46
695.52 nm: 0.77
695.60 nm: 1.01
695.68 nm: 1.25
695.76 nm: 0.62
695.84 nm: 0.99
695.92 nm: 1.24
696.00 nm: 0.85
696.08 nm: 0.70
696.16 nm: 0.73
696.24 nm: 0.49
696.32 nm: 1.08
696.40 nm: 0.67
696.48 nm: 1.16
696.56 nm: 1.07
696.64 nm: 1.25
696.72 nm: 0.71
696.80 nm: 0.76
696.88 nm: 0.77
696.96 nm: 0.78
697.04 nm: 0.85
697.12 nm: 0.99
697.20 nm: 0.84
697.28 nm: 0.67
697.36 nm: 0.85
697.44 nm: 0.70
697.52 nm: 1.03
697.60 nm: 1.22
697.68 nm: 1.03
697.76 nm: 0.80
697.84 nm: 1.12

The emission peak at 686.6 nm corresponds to Halpha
